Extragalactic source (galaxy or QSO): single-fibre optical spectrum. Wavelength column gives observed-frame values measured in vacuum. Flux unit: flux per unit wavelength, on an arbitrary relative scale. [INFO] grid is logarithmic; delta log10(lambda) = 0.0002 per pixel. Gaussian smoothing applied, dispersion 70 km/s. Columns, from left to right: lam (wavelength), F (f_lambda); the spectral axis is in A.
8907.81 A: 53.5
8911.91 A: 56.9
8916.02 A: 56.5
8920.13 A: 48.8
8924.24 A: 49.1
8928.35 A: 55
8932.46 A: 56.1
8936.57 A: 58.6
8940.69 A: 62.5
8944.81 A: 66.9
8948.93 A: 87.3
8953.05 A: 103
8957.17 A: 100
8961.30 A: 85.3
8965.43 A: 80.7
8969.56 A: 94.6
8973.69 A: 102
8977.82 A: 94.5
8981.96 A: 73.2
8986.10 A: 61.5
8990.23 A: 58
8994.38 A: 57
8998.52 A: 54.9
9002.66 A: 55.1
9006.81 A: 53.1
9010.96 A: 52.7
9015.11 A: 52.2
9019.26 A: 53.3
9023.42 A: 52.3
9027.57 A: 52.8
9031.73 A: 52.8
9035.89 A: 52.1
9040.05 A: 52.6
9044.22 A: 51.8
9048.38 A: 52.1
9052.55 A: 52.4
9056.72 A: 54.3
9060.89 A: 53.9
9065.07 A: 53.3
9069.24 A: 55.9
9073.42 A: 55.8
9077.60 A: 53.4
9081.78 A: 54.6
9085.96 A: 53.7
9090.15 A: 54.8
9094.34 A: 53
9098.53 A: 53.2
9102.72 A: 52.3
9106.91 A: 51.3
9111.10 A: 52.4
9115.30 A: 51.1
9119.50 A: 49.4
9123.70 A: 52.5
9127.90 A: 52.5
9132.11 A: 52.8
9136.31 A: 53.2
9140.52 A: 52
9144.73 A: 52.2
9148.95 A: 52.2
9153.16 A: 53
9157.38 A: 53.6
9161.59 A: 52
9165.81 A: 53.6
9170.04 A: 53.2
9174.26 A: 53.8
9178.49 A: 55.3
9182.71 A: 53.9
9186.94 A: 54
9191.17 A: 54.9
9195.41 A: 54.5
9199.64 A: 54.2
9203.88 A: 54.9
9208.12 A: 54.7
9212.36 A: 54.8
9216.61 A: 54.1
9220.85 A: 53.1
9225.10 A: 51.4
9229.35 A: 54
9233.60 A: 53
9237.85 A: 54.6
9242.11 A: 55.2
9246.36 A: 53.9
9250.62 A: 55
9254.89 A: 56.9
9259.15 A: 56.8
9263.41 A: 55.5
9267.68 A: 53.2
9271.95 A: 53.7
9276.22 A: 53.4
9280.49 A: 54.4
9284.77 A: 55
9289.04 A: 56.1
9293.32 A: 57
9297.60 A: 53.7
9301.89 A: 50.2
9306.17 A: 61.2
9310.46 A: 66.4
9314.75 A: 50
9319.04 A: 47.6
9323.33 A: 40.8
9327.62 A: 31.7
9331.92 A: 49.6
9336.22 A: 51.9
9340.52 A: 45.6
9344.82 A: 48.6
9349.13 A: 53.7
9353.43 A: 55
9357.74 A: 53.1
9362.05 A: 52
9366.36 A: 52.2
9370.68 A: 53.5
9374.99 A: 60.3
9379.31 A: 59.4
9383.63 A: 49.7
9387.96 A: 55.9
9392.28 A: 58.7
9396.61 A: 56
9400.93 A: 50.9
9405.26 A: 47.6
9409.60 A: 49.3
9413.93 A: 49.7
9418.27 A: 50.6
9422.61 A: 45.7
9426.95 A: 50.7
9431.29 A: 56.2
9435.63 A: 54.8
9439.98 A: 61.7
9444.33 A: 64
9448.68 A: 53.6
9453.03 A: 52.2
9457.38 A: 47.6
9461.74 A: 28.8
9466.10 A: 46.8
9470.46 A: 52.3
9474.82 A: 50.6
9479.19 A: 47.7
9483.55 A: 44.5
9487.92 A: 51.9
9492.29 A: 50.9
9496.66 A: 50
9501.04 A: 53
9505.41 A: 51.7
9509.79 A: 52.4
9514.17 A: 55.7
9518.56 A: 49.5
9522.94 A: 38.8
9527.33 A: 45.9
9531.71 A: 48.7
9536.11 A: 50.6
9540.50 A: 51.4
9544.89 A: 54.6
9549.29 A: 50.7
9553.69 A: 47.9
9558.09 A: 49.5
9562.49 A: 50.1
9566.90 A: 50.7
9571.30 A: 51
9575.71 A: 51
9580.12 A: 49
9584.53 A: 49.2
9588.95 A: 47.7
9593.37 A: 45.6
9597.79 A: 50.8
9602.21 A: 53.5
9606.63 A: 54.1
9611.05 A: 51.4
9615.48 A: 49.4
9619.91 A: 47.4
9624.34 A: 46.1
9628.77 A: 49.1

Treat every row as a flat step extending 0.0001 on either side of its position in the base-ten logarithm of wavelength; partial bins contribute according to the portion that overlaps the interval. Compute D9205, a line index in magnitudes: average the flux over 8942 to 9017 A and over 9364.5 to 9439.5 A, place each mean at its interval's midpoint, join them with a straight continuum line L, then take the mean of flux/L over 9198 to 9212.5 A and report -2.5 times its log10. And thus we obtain 0.15 mag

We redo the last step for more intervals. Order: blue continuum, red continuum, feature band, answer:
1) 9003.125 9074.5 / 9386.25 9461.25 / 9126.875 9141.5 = 0.01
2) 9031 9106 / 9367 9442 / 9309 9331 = 0.14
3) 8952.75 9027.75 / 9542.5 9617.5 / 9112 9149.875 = 0.25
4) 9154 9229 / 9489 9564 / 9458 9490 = 0.10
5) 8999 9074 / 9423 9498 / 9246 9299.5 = -0.06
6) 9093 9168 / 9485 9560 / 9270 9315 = -0.09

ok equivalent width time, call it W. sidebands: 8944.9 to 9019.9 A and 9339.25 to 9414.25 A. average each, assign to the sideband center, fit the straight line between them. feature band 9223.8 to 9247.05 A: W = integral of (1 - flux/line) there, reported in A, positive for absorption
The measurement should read 2.5 A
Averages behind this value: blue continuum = 73.4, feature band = 53.8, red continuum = 53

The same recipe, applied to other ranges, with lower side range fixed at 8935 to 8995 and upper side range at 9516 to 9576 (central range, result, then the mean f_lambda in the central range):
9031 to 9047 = 5.0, 52.3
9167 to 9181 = 3.0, 54.1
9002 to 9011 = 2.8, 53.6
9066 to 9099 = 8.6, 54.3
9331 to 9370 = 5.3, 51.4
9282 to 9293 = 1.2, 55.7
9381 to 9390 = 0.7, 53.1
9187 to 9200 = 2.5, 54.5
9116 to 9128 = 3.4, 51.3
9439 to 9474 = 2.3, 50.5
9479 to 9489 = 0.9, 47.7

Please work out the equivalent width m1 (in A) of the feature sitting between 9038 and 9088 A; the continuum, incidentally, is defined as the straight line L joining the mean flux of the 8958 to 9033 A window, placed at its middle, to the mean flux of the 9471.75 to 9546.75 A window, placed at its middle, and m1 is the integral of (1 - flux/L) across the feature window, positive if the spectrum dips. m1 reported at 8.3 A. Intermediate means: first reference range 66.6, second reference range 49.9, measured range 53.7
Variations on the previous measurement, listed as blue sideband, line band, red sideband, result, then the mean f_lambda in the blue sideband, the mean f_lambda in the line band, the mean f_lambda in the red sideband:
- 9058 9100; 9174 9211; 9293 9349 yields -1.5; 54.2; 54.5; 50.2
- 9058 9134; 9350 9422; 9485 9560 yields -3.0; 53.1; 53.2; 50.1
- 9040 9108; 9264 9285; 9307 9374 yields -1.1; 53.5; 53.9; 50.5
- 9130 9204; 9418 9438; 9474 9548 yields -0.4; 53.5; 51.8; 49.9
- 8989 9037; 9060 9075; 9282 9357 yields -0.4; 53.8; 54.7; 51.5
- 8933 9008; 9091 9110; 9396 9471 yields 4.3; 74.8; 52.6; 50.9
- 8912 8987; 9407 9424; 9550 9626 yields 2.2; 74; 48.9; 49.7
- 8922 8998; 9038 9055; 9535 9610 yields 4.5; 74.3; 52.3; 50.5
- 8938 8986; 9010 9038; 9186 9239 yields 9.0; 85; 52.6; 54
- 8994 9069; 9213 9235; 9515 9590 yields -0.6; 53.2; 53.2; 49.3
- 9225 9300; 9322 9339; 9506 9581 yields 3.1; 54.7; 43.7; 49.9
